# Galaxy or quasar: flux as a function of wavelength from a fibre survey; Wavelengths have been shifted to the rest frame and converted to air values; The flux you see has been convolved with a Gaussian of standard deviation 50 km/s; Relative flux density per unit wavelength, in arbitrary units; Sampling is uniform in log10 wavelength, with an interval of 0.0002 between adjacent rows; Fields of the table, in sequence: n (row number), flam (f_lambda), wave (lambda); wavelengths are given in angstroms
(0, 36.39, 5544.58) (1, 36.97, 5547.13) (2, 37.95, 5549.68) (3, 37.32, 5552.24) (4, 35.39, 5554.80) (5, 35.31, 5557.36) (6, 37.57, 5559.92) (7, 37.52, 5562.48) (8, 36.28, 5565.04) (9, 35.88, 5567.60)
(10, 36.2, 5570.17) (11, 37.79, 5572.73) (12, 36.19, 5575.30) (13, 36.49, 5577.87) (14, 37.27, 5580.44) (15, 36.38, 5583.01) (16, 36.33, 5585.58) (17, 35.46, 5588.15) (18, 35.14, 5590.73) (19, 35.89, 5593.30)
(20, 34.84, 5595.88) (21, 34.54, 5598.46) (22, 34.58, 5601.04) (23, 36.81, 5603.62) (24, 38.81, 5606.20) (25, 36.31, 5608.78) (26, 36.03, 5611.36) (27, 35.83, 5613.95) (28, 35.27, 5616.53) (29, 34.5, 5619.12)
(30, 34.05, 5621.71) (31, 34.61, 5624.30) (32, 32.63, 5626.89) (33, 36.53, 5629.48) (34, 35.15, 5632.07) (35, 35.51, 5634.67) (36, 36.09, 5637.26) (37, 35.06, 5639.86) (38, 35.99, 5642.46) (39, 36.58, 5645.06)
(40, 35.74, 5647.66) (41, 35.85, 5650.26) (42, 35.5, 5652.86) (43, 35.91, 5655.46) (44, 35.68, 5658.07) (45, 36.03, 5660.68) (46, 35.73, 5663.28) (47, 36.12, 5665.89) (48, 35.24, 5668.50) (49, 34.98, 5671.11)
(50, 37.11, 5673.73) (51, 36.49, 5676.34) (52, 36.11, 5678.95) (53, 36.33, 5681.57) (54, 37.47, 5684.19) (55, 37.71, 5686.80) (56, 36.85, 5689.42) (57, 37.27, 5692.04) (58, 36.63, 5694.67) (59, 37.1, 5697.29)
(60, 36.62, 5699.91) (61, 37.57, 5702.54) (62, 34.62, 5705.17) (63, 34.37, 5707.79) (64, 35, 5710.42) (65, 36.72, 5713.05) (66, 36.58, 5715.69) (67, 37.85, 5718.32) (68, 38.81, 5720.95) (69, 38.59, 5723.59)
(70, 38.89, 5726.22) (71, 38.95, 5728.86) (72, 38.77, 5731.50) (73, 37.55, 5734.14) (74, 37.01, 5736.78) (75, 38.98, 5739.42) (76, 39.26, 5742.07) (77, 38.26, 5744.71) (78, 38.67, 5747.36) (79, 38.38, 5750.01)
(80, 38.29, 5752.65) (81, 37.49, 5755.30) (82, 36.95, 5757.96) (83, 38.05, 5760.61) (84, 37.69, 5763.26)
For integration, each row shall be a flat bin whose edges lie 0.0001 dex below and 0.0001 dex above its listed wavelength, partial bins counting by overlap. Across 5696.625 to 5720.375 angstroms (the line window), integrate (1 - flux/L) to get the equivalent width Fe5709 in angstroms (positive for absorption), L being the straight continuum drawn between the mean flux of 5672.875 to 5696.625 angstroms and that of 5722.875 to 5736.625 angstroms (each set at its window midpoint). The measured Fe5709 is 0.9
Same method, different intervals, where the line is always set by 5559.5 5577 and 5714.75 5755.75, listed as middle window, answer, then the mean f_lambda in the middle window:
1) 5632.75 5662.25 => 1.33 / 35.8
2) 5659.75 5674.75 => 0.73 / 35.8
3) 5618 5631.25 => 0.99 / 34.5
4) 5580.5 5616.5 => 1.05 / 35.9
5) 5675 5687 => 0.34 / 36.8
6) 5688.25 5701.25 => 0.35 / 36.9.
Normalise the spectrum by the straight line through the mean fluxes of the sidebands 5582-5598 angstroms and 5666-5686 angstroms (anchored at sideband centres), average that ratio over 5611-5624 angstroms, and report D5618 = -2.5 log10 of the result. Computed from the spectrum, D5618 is 0.024 mag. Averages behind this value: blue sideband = 35.6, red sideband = 36.3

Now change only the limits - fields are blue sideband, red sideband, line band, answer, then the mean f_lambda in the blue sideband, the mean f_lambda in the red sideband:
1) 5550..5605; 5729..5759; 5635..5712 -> 0.036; 36.2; 38.2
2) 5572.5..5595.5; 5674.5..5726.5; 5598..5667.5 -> 0.025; 36.2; 36.8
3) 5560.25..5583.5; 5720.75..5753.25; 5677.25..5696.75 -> 0.030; 36.7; 38.5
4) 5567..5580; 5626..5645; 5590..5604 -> 0.028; 36.6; 35.4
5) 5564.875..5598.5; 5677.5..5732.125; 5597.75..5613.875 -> 0.002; 36.1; 37.1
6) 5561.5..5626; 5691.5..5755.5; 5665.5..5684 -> 0.024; 35.9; 37.5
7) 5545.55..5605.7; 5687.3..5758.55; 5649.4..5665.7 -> 0.034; 36.3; 37.5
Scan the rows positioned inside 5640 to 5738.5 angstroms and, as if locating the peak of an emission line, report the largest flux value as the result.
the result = 38.95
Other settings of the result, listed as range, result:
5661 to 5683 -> 37.11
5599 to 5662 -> 38.81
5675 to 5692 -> 37.71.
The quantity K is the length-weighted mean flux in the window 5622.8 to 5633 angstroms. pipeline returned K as 34.7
